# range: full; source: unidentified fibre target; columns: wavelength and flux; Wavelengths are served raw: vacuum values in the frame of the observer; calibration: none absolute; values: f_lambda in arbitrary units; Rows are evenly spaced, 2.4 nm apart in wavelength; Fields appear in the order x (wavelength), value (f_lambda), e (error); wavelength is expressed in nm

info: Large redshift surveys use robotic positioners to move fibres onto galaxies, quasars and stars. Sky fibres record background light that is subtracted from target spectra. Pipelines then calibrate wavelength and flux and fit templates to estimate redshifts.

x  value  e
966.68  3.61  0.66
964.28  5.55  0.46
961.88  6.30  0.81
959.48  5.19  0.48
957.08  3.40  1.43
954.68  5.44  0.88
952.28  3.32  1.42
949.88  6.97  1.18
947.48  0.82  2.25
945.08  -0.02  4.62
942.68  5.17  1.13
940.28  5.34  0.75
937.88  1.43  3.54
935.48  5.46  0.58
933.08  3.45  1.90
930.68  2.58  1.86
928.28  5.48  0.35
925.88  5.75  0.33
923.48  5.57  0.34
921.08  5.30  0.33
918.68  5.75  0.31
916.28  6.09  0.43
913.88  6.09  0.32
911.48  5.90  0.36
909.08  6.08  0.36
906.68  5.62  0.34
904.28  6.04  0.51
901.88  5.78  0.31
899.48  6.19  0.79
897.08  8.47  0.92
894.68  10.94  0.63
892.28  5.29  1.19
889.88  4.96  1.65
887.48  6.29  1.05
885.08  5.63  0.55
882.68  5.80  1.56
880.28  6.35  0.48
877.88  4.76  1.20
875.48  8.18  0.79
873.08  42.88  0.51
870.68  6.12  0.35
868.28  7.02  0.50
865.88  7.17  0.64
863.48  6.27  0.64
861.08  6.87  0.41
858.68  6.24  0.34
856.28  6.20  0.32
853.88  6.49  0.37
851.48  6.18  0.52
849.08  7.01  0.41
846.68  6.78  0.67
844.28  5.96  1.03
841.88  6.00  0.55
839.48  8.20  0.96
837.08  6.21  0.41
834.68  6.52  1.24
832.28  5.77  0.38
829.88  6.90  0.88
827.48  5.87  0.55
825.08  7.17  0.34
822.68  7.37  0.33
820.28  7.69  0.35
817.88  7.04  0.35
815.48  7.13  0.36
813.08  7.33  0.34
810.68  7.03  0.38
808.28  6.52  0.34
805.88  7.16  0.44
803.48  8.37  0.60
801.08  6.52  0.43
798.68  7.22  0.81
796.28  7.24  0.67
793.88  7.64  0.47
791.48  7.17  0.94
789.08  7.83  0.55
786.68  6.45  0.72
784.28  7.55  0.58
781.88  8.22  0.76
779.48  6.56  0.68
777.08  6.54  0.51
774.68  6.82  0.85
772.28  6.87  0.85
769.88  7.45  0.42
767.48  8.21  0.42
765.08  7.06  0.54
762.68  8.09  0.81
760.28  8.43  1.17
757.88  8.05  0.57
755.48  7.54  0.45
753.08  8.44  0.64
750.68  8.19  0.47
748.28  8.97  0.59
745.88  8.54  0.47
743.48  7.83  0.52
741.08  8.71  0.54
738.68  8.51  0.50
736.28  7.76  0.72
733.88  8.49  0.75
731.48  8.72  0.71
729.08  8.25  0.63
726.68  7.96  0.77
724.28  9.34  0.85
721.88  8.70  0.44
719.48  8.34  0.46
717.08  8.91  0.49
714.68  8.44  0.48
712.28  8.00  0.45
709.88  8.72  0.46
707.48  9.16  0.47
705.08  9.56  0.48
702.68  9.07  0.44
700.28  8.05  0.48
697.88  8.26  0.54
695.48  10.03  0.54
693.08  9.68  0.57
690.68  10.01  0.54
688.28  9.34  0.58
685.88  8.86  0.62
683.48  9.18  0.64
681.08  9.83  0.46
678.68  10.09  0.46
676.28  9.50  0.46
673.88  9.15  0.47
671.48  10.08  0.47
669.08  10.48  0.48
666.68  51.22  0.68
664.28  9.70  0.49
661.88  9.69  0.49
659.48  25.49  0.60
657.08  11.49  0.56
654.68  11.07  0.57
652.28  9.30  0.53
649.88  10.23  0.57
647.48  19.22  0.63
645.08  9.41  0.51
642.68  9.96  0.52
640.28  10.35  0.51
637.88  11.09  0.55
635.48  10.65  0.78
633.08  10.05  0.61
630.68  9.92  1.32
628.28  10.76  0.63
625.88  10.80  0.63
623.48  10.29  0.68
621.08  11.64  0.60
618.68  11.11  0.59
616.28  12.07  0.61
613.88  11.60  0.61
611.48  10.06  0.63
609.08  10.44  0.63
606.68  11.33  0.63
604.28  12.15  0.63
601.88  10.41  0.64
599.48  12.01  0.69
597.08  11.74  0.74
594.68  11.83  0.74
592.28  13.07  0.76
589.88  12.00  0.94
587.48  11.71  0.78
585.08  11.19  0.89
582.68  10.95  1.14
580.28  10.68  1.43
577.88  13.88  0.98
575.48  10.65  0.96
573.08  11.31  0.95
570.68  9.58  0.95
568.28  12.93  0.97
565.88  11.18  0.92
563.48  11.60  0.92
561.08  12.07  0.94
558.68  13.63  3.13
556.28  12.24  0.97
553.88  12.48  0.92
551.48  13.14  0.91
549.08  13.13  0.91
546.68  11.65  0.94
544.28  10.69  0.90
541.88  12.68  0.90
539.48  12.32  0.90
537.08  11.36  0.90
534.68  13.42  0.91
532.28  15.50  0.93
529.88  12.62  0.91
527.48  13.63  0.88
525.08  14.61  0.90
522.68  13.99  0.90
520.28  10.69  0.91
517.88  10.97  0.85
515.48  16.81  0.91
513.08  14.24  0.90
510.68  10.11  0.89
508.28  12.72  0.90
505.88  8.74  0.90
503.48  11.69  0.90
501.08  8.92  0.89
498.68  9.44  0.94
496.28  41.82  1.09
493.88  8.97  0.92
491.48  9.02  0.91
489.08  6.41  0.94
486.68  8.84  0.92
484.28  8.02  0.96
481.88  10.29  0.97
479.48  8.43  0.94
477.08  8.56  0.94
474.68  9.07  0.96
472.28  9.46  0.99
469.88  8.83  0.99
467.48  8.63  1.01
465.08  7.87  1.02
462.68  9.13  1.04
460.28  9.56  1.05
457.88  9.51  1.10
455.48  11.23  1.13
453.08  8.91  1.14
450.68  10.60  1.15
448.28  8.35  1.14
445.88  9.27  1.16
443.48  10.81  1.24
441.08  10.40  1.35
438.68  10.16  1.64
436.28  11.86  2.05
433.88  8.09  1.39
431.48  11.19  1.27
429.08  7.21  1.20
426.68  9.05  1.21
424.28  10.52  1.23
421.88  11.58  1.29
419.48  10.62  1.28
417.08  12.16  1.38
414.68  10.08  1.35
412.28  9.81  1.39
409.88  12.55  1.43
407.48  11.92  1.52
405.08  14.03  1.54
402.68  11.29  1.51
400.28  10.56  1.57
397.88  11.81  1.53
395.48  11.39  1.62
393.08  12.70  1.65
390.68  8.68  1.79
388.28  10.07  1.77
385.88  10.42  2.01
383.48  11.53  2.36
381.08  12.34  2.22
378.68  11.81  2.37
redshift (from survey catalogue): 0.33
